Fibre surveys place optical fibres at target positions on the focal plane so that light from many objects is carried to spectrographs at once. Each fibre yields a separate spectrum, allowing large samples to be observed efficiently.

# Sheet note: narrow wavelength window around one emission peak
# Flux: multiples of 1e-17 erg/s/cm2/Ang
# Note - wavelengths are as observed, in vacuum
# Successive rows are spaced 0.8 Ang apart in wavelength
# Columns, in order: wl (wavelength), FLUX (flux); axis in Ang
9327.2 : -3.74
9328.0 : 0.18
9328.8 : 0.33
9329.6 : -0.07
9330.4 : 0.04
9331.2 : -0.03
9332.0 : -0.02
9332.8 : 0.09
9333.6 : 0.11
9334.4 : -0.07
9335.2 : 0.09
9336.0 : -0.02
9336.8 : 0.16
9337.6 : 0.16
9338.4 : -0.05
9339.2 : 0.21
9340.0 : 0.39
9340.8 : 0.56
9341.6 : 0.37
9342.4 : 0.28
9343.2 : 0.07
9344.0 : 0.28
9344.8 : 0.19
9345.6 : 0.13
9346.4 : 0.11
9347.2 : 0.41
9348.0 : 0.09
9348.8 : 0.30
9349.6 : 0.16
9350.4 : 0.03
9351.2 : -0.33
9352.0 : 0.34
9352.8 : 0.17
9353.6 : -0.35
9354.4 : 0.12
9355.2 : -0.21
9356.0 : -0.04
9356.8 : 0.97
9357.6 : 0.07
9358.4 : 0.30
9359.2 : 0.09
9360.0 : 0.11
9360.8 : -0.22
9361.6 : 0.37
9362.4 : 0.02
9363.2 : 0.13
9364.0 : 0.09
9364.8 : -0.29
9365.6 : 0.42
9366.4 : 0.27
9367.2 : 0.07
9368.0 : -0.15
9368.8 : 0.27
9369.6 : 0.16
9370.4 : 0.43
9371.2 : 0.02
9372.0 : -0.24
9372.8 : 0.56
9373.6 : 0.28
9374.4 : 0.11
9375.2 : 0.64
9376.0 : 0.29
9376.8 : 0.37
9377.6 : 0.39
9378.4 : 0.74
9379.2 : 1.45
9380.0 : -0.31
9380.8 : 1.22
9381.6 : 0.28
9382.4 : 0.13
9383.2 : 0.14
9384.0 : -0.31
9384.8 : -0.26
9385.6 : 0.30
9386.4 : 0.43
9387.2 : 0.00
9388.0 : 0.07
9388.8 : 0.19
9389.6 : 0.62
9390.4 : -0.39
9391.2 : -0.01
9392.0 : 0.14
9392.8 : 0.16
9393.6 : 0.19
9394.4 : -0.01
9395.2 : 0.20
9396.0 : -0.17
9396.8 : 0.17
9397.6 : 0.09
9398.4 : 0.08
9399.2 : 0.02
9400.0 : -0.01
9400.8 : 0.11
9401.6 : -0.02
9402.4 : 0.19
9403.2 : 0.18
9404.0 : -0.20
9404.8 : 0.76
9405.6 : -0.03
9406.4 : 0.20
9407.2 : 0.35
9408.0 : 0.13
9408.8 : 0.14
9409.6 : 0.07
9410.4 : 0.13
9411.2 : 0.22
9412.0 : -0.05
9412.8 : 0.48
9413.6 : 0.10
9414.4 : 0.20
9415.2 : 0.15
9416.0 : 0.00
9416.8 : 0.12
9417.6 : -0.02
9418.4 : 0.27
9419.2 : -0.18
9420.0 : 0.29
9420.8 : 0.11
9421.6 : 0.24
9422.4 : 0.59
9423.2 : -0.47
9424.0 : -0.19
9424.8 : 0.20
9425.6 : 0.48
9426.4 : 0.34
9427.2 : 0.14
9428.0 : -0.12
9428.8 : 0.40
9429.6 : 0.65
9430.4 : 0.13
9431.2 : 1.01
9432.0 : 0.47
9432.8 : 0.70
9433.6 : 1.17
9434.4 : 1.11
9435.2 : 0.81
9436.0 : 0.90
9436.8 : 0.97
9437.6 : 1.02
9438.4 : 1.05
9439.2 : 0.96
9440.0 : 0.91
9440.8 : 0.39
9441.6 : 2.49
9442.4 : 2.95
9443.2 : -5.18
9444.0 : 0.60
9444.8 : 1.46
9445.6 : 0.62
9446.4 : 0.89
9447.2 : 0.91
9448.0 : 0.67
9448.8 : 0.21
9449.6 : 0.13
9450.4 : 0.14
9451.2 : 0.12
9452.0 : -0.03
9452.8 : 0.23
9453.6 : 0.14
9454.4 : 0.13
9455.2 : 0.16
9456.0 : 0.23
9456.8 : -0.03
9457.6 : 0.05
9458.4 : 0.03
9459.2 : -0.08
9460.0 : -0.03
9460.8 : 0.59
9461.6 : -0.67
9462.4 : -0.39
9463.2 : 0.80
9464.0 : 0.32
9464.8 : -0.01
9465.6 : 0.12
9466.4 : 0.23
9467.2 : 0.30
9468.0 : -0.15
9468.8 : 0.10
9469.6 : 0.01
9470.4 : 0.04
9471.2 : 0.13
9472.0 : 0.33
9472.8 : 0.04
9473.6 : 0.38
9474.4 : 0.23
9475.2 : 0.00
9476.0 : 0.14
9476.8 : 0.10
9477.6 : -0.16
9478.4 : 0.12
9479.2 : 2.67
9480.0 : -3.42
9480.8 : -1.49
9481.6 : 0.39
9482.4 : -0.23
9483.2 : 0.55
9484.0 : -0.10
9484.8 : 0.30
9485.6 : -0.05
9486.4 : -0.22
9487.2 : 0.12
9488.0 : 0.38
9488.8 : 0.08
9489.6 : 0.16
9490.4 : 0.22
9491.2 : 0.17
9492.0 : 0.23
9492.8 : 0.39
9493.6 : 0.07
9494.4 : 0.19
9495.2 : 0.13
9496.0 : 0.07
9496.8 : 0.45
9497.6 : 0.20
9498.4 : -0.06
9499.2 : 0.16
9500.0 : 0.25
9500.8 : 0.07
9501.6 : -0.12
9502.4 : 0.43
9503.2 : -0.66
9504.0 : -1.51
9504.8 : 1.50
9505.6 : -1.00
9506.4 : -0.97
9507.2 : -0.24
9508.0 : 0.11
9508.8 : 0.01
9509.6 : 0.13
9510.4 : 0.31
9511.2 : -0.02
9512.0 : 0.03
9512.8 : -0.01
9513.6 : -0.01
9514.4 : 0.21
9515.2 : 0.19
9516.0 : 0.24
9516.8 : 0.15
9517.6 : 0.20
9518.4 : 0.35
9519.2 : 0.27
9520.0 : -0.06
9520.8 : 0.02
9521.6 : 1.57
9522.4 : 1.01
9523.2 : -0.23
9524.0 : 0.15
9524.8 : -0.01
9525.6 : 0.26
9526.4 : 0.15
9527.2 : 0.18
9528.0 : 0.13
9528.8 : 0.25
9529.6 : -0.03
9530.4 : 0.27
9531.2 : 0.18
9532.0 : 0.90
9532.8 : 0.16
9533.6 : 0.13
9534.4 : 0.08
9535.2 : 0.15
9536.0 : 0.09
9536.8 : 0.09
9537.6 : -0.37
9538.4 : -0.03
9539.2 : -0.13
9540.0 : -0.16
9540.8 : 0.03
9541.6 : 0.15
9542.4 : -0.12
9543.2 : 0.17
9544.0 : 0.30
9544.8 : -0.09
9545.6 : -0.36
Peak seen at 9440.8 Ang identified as [O II]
